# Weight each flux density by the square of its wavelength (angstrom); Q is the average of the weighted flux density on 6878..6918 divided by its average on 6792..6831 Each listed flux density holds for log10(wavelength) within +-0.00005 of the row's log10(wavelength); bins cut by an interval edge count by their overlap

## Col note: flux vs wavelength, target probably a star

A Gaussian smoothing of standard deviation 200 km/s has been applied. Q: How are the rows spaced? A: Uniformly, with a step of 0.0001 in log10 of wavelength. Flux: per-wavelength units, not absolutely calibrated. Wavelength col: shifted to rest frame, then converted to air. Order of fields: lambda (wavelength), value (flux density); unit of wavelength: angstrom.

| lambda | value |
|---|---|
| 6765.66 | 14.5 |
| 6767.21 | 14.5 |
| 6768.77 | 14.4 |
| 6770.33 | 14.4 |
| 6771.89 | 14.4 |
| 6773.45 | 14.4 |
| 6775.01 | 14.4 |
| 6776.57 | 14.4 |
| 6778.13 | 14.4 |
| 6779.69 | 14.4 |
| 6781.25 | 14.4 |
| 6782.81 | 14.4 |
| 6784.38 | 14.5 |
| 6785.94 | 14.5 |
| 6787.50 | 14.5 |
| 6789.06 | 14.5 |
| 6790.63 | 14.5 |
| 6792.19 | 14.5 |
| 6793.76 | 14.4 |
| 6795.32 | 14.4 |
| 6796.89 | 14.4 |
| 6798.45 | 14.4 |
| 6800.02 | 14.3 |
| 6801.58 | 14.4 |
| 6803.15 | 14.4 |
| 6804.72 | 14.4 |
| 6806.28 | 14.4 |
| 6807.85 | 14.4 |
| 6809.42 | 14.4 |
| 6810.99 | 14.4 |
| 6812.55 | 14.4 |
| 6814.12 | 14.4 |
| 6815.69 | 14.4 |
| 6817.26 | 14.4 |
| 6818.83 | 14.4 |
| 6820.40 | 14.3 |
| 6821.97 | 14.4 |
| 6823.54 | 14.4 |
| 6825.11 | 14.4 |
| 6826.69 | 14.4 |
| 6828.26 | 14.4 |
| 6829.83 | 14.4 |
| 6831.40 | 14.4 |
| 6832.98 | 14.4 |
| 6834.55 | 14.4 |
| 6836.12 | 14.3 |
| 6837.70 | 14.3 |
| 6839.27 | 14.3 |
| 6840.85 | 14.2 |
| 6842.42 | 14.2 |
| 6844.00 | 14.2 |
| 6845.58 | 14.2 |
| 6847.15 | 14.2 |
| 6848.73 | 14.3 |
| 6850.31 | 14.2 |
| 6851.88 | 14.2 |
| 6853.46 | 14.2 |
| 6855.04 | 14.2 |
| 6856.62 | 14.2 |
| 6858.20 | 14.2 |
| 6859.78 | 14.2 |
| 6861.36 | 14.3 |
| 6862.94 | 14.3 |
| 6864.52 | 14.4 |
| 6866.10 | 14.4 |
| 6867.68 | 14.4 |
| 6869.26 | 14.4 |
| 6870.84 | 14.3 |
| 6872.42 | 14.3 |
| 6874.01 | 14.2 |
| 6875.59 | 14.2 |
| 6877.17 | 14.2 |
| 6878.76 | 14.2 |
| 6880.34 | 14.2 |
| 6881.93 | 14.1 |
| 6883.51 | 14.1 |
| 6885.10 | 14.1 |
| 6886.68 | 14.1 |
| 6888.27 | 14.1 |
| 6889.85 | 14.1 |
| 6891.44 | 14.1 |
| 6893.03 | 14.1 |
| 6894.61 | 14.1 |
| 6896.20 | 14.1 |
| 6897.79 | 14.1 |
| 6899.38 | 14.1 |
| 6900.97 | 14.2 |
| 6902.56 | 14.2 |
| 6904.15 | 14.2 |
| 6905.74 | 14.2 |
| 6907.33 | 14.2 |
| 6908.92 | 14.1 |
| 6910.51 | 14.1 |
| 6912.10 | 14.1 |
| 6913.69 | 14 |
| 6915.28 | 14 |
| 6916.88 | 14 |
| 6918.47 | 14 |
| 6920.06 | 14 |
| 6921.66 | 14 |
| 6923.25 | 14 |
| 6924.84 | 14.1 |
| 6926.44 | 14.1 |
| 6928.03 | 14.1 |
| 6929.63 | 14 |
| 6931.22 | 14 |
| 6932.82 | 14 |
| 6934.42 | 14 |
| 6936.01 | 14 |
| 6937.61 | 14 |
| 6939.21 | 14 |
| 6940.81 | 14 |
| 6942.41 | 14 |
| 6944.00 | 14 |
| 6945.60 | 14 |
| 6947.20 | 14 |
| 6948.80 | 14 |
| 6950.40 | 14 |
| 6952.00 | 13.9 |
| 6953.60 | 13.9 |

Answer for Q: 1.01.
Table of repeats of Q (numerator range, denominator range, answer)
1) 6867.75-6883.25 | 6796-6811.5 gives 1.01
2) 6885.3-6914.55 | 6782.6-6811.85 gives 1.01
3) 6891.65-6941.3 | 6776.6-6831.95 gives 1.01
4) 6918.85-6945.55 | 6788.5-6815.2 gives 1.01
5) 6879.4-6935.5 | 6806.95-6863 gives 1.01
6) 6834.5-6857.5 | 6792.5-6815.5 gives 1.00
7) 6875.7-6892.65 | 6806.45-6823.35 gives 1.00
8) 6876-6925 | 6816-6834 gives 1.00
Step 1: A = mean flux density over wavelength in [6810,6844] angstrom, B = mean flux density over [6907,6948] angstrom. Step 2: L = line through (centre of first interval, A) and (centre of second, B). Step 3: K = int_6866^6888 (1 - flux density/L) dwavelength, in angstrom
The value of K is 0.0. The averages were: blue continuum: 14.4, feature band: 14.2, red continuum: 14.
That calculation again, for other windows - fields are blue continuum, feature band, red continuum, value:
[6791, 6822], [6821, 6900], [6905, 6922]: -0.1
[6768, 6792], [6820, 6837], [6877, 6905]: -0.1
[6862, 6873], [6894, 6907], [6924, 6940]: 0.0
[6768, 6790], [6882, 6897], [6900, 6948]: 0.0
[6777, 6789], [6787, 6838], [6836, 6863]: -0.2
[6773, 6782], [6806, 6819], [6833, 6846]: -0.1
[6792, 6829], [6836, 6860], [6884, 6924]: 0.1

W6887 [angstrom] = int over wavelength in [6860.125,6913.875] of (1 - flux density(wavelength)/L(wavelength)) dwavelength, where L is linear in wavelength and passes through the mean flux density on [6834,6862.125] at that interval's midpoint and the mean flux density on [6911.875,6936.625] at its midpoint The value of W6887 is -0.2 angstrom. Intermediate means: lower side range 14.2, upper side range 14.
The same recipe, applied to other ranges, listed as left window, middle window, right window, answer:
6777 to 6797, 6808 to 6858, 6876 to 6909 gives -0.03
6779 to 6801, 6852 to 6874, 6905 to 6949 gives -0.10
